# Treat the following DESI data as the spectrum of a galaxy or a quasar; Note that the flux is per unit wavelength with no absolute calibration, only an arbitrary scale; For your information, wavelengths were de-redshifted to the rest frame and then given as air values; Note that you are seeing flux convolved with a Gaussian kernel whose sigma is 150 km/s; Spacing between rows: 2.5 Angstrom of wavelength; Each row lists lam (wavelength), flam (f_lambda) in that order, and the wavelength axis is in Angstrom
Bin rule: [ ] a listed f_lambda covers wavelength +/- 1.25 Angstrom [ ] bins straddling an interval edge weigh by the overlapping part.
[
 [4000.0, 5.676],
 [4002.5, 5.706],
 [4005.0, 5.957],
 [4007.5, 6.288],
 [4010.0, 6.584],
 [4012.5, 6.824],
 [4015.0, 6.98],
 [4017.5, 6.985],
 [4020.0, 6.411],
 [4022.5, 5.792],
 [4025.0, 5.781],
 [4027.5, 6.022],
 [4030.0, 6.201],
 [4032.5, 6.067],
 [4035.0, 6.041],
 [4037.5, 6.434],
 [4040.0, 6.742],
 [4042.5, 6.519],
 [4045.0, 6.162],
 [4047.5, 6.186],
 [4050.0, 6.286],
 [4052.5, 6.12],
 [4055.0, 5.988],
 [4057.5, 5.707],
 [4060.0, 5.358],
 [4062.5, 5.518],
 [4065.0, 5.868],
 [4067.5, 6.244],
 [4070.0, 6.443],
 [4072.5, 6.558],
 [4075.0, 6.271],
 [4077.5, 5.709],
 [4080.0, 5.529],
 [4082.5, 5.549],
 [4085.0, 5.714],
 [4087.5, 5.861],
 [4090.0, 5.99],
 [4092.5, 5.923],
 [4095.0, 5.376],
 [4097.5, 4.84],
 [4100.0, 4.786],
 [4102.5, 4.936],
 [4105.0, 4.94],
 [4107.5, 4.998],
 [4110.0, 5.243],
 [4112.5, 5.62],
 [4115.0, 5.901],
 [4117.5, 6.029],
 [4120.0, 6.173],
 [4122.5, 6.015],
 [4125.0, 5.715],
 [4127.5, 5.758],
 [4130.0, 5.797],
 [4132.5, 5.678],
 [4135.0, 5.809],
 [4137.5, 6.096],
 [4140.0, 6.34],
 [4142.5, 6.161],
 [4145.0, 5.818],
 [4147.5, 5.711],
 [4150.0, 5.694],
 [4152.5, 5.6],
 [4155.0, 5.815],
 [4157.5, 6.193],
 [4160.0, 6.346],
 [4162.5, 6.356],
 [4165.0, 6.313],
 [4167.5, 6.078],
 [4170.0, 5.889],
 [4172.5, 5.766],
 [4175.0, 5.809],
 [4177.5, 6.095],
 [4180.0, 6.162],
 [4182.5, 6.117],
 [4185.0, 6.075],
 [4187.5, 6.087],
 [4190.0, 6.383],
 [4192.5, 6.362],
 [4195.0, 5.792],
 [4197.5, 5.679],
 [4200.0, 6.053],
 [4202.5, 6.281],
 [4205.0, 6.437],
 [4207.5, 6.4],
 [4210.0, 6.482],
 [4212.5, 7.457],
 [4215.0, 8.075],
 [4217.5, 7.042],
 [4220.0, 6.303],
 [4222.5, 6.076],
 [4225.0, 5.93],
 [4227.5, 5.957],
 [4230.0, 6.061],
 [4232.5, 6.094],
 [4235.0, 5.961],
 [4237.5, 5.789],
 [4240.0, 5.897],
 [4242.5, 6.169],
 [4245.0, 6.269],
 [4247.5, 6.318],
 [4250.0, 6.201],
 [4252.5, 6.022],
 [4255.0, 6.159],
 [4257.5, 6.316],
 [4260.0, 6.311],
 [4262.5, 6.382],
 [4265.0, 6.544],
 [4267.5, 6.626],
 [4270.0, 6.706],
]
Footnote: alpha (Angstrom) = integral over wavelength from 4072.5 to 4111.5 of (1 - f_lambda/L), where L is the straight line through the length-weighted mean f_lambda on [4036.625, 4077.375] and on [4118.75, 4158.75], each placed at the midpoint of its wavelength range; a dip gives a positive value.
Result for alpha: 3.6 Angstrom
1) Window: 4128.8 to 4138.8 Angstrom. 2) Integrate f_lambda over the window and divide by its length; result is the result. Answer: 5.85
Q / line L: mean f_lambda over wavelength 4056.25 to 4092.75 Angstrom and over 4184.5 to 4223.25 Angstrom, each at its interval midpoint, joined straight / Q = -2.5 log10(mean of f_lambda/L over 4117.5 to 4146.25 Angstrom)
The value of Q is 0.03 mag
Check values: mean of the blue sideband 5.88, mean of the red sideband 6.45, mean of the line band 5.95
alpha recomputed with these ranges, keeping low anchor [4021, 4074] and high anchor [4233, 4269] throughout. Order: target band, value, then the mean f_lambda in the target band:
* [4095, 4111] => 2.99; 4.99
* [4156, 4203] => 0.61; 6.09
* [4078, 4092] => 0.87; 5.74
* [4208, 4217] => -1.52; 7.24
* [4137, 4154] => 0.68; 5.91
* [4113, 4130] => 0.64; 5.91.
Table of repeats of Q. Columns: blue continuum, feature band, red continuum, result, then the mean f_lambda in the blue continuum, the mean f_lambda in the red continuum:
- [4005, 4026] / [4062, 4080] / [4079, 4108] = -0.07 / 6.43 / 5.38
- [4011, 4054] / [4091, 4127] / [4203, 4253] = 0.16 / 6.33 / 6.35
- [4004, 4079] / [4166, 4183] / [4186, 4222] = 0.08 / 6.2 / 6.48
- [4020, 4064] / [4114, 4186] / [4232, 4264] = 0.02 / 6.06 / 6.15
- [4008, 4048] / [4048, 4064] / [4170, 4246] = 0.09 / 6.36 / 6.23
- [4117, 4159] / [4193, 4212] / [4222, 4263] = -0.03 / 5.91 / 6.11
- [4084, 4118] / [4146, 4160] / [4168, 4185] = -0.01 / 5.42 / 5.99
